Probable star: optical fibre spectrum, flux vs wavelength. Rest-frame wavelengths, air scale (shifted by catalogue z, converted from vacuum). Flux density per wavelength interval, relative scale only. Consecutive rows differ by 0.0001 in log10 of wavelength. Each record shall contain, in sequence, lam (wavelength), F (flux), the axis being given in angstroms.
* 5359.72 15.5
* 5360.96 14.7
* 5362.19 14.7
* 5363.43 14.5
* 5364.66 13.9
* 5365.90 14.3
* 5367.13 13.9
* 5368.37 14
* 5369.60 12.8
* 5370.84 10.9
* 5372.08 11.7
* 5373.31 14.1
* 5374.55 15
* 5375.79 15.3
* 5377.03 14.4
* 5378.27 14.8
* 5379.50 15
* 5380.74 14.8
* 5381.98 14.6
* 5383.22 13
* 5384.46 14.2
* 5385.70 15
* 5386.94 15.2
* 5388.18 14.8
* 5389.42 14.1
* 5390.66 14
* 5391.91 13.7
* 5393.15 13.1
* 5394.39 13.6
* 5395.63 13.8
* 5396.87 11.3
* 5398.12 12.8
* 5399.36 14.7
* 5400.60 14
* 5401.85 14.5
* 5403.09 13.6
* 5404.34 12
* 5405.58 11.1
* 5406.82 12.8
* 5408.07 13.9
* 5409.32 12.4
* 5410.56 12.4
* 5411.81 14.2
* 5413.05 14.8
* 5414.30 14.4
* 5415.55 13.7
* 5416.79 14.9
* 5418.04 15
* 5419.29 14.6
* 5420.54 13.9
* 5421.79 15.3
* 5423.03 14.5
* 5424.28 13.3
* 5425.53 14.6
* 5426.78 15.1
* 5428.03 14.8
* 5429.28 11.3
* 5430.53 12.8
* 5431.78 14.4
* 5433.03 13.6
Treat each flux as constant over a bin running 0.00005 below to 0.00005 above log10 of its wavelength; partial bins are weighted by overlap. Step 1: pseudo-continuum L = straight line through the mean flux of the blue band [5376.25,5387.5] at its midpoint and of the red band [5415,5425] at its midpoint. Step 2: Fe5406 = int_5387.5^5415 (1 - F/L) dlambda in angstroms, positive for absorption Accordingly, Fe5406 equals 1.95 angstroms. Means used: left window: 14.6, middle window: 13.5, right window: 14.4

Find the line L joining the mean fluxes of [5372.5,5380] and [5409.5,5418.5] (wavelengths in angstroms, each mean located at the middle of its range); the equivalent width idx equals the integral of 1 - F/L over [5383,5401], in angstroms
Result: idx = 0.8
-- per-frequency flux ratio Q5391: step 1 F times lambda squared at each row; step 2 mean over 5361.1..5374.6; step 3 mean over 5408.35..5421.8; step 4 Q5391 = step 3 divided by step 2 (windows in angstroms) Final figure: 1.1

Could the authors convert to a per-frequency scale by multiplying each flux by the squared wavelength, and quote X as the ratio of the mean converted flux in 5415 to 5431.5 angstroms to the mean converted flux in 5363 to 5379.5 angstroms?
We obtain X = 1.0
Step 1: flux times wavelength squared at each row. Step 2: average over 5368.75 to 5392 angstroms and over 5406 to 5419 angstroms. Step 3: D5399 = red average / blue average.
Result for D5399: 0.99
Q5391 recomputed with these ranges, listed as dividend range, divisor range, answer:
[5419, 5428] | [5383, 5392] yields 1.02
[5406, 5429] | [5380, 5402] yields 1.02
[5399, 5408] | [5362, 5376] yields 0.98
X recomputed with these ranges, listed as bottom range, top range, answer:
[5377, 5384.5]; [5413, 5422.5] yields 1.02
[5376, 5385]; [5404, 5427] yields 0.97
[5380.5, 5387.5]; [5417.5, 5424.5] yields 1.02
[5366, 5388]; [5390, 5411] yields 0.94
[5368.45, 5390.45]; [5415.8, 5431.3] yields 1.02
